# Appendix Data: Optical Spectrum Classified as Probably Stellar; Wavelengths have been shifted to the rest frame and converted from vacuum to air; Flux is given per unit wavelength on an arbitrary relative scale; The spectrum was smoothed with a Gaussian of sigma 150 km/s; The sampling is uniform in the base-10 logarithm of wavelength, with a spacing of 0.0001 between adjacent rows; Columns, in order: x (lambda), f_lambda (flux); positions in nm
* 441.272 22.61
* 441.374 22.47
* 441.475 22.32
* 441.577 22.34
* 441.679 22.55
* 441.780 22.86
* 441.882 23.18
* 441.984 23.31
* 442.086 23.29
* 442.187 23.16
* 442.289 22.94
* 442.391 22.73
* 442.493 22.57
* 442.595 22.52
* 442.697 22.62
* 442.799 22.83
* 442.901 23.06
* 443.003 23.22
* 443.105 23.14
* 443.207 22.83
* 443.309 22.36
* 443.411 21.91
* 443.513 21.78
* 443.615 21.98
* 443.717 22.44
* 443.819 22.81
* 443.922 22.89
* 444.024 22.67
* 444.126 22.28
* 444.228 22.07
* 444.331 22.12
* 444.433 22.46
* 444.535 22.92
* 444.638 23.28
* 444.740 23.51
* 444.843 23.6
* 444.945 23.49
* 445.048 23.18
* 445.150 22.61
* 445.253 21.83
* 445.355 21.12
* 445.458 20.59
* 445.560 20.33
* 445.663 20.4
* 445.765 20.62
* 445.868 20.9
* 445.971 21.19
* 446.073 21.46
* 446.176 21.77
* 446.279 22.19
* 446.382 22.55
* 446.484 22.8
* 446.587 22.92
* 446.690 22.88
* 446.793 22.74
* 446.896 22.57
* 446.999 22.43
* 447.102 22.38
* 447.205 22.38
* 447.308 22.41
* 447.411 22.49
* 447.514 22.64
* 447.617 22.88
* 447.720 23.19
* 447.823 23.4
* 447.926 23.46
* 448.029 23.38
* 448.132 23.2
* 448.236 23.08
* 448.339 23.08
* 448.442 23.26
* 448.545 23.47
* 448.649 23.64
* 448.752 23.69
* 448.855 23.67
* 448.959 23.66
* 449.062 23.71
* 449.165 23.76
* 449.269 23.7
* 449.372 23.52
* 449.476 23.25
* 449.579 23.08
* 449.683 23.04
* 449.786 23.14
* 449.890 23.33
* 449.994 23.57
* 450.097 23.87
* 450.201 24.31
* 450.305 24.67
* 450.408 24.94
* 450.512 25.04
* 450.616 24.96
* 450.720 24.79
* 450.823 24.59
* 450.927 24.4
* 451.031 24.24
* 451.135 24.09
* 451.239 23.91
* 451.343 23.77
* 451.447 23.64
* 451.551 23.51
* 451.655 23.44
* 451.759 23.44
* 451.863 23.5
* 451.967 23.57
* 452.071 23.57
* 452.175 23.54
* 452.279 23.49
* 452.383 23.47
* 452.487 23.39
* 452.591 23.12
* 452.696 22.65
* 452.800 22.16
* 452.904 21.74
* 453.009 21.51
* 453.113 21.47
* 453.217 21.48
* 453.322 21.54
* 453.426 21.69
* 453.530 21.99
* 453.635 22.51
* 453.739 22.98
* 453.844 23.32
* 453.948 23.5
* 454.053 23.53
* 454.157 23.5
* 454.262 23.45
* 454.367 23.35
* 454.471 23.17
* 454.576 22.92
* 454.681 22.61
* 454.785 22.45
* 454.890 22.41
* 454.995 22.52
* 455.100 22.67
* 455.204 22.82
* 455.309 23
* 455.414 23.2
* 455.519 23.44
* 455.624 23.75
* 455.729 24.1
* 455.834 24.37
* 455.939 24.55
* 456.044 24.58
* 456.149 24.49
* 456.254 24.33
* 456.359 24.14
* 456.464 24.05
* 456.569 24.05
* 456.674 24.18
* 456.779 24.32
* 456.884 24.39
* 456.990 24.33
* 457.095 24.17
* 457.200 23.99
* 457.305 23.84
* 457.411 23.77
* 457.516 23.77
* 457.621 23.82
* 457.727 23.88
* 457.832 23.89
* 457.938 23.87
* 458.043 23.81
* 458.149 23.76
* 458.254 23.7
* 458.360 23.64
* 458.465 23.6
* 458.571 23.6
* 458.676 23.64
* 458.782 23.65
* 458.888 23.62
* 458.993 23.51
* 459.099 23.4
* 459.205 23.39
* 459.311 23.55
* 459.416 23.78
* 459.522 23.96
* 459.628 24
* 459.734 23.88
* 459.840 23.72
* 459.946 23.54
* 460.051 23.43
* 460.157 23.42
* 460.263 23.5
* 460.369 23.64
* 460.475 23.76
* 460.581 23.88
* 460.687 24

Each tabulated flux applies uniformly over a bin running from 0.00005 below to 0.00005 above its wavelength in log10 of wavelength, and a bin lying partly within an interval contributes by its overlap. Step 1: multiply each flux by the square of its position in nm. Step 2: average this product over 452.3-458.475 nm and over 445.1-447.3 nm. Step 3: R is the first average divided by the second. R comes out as 1.1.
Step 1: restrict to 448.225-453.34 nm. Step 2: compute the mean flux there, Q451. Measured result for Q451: 23.5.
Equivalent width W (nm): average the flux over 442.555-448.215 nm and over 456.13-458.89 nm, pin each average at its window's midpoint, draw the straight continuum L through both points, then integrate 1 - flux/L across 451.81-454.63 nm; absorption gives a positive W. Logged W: 0.07 nm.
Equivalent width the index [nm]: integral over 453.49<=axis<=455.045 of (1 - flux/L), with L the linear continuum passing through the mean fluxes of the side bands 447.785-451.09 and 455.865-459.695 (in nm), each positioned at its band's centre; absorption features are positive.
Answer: 0.06 nm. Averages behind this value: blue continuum 23.8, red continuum 23.9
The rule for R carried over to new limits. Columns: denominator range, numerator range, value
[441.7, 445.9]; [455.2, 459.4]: 1.13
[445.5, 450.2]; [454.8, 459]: 1.09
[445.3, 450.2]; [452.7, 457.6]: 1.06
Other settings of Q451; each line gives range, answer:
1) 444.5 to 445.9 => 22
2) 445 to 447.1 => 21.9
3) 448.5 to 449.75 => 23.5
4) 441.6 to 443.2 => 22.9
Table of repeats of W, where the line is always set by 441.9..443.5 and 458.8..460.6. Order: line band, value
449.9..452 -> -0.080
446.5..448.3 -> 0.015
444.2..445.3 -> 0.003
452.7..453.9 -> 0.065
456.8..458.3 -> -0.025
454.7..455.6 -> 0.023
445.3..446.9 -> 0.092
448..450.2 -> -0.031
